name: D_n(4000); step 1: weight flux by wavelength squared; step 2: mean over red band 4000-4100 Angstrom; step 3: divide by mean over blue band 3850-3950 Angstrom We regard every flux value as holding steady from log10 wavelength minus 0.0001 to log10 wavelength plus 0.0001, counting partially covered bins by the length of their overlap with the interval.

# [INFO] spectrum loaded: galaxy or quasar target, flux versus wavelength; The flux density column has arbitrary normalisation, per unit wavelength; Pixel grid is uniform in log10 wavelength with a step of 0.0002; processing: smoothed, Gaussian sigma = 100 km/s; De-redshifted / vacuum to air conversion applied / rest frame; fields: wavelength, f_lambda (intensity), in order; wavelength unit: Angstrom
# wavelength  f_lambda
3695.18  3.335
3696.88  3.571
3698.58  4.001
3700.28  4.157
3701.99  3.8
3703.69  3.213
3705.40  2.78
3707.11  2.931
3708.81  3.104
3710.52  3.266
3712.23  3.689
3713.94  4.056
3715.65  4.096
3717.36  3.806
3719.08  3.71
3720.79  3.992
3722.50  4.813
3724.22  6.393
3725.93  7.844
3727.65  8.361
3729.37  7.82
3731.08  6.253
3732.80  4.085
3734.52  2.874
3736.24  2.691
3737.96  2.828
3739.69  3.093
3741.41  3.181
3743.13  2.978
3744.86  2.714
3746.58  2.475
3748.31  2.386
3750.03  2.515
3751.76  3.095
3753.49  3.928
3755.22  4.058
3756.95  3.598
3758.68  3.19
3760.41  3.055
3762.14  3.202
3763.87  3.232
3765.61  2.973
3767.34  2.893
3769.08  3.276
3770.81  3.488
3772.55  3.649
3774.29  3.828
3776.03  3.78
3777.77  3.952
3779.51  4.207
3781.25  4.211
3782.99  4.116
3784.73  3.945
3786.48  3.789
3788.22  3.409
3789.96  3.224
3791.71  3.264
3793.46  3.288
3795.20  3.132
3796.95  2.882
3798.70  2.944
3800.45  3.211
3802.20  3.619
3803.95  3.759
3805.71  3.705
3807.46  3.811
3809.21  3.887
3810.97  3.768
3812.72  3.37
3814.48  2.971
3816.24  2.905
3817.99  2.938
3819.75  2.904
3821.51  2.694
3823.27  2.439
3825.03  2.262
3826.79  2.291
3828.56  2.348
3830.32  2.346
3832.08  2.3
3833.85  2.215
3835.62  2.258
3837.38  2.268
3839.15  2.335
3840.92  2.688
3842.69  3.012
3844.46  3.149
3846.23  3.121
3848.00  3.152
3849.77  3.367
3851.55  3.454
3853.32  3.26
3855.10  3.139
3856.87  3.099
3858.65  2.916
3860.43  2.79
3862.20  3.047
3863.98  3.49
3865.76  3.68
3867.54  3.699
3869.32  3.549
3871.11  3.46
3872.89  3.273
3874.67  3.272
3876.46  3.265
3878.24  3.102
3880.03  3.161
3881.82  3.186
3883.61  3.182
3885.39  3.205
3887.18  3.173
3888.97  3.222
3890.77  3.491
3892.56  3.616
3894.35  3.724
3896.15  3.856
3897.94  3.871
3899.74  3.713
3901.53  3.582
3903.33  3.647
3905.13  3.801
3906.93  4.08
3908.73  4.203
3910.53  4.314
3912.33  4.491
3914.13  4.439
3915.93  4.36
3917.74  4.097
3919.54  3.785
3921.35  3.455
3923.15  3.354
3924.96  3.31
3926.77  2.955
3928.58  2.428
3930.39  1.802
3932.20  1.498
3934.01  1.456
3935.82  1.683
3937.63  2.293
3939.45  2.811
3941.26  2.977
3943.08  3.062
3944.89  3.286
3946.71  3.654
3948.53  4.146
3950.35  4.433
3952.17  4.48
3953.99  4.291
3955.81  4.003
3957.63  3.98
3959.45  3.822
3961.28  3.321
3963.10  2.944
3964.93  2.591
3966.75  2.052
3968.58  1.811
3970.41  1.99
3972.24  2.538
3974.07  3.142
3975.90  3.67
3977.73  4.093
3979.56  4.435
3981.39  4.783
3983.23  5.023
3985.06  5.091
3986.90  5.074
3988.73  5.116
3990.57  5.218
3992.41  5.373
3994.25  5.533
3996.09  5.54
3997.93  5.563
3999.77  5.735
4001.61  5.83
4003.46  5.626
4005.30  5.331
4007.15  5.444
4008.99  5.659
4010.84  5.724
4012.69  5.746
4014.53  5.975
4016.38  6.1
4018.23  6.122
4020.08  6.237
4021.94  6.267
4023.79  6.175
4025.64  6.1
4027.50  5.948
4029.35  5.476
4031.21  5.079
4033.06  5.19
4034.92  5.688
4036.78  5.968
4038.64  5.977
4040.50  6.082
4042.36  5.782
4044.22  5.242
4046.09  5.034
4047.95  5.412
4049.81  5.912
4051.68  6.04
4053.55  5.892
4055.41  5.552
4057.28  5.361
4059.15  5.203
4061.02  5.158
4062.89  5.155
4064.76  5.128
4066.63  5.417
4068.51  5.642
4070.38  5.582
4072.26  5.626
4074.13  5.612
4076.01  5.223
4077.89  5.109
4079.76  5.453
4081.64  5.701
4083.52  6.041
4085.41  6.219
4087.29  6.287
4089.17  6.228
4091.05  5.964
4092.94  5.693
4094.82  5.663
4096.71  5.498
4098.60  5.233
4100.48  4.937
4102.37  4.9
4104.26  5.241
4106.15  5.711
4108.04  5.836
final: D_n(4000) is 1.84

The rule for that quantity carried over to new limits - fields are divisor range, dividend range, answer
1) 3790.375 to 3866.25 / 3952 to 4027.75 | 1.72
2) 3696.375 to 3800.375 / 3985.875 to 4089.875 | 1.75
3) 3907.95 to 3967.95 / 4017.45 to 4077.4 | 1.79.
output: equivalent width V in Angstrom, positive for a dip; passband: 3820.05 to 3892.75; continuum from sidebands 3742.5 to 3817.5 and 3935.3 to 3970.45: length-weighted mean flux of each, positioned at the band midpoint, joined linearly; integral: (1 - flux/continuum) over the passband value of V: 7.0 Angstrom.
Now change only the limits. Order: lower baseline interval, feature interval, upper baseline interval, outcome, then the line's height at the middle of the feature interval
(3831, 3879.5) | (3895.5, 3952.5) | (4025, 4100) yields 6.9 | 3.9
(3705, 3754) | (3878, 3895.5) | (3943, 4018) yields 3.9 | 4.29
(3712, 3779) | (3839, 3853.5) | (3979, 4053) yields 4.6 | 4.53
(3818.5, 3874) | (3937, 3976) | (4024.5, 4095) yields 9.6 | 4.31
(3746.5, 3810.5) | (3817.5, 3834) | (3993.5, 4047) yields 6.0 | 3.89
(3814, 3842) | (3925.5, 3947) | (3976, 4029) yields 9.4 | 4.37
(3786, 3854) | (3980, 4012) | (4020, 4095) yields -2.6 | 4.98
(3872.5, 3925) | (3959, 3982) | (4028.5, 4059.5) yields 7.4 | 4.61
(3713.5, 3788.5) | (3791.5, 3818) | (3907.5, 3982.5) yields 2.8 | 3.75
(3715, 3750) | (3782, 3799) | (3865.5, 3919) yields 2.7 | 4.05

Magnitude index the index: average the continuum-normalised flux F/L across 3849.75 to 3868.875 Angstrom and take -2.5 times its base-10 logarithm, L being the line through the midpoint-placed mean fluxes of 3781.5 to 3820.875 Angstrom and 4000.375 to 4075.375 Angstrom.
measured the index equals 0.21 mag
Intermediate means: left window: 3.41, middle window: 3.27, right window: 5.66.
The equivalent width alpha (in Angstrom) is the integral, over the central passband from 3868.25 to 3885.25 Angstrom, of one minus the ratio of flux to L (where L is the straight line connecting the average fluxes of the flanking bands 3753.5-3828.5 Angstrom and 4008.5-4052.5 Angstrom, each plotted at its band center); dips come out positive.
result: 3.8 Angstrom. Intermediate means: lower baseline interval 3.35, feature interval 3.27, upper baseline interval 5.79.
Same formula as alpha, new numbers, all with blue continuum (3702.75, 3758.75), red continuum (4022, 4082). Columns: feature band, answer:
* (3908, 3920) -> 1.5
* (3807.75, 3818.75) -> 2.6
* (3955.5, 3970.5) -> 6.3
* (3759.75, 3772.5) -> 2.9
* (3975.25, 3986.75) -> 1.4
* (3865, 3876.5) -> 2.9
